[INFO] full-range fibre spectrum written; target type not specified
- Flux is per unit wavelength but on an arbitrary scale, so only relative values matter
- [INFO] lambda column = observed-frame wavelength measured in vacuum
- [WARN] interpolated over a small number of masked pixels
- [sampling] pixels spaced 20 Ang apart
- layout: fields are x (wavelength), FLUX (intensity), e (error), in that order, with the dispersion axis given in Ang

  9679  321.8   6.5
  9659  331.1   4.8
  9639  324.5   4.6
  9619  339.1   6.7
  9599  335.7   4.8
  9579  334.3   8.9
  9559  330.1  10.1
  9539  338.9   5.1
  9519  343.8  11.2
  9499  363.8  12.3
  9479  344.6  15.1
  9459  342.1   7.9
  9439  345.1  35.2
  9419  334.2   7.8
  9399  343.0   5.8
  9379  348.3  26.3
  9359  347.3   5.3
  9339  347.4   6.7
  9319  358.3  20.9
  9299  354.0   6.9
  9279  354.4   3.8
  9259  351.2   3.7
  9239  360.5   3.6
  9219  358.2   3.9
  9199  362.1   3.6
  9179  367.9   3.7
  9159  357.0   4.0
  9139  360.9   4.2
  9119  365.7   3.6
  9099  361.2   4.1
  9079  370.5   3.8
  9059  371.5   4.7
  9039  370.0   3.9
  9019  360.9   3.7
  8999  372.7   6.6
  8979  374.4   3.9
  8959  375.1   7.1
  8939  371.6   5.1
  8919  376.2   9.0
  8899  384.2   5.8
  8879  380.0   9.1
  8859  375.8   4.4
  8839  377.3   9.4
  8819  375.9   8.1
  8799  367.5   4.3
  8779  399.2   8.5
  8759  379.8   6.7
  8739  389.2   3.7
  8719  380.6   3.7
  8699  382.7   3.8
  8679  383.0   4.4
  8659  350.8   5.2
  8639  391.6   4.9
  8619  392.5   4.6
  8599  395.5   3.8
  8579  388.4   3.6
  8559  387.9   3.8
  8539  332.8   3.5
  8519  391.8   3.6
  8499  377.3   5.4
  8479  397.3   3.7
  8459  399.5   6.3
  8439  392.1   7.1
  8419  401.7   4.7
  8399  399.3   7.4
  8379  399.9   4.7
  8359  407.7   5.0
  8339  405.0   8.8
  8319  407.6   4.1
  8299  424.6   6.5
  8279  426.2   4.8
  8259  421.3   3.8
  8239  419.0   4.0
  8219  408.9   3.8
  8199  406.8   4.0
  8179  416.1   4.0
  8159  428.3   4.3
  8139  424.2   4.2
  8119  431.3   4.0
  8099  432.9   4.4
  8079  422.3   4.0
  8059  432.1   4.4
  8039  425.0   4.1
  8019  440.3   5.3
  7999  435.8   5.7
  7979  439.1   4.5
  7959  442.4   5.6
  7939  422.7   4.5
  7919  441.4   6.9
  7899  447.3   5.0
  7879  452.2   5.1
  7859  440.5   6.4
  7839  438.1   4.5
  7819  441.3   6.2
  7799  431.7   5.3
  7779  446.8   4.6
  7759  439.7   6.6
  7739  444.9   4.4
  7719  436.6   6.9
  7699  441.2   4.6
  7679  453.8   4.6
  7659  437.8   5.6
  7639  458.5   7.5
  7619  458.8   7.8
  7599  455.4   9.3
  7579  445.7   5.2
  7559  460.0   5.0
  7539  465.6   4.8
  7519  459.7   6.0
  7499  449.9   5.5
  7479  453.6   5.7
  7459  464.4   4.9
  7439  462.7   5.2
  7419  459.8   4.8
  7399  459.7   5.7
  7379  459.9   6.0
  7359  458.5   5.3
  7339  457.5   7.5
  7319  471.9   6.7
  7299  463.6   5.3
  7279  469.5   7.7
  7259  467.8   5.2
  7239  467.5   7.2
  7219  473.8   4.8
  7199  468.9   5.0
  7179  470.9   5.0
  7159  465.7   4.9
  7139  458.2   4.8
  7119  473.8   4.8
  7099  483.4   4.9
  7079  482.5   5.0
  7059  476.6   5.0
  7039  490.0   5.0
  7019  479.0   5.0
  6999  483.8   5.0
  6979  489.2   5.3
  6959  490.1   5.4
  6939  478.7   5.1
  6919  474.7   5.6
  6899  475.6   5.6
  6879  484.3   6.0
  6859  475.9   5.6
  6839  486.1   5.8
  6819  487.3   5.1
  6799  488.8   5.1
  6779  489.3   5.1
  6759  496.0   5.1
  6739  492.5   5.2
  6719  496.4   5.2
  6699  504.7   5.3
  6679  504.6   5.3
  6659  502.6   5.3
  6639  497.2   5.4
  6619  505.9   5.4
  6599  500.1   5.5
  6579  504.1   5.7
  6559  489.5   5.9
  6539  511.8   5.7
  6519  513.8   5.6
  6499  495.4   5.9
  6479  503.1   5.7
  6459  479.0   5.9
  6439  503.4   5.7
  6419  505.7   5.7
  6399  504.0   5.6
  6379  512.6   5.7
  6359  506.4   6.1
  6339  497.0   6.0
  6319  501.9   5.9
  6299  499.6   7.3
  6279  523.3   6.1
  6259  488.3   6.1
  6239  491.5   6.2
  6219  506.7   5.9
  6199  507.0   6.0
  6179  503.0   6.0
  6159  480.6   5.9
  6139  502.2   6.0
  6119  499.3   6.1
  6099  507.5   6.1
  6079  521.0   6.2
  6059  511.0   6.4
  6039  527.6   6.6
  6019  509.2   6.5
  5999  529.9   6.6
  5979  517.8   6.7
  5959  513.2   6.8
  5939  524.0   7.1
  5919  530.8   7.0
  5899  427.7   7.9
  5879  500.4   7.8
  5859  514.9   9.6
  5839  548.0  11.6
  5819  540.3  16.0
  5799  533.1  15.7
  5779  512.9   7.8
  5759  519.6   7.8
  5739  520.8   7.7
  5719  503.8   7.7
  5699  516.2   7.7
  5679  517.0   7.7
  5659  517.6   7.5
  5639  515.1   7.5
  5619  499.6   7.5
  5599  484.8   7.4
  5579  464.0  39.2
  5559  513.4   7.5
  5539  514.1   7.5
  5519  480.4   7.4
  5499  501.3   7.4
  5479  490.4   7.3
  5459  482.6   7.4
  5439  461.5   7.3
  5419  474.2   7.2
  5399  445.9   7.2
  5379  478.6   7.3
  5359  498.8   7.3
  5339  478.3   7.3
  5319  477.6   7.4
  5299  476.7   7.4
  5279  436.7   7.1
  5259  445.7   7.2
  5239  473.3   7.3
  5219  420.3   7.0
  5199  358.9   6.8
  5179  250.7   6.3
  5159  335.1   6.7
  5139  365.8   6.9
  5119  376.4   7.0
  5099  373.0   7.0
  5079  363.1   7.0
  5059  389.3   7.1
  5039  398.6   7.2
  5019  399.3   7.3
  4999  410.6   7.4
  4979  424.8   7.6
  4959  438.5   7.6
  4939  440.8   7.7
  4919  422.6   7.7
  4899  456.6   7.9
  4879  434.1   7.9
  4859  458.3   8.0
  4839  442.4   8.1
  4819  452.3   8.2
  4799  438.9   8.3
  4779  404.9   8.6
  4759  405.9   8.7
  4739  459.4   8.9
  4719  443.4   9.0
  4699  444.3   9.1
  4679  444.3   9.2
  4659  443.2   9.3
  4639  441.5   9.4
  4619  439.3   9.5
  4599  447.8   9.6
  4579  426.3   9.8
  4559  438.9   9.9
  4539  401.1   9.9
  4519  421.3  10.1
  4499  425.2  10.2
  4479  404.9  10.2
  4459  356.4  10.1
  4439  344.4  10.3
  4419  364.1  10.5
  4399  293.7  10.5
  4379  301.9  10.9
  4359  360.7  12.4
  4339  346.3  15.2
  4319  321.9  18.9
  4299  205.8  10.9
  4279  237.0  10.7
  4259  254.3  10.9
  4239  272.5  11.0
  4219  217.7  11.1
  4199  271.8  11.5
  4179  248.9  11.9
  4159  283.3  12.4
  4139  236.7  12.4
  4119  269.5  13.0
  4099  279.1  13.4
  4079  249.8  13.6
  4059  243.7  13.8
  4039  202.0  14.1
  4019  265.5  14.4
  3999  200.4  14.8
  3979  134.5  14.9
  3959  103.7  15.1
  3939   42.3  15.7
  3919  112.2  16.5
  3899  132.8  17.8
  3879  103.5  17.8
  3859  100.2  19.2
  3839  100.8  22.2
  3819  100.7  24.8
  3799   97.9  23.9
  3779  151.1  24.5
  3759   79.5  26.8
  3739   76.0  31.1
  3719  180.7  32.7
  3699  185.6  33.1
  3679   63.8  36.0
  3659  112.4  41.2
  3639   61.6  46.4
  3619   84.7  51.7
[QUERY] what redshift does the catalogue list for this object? 0.000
